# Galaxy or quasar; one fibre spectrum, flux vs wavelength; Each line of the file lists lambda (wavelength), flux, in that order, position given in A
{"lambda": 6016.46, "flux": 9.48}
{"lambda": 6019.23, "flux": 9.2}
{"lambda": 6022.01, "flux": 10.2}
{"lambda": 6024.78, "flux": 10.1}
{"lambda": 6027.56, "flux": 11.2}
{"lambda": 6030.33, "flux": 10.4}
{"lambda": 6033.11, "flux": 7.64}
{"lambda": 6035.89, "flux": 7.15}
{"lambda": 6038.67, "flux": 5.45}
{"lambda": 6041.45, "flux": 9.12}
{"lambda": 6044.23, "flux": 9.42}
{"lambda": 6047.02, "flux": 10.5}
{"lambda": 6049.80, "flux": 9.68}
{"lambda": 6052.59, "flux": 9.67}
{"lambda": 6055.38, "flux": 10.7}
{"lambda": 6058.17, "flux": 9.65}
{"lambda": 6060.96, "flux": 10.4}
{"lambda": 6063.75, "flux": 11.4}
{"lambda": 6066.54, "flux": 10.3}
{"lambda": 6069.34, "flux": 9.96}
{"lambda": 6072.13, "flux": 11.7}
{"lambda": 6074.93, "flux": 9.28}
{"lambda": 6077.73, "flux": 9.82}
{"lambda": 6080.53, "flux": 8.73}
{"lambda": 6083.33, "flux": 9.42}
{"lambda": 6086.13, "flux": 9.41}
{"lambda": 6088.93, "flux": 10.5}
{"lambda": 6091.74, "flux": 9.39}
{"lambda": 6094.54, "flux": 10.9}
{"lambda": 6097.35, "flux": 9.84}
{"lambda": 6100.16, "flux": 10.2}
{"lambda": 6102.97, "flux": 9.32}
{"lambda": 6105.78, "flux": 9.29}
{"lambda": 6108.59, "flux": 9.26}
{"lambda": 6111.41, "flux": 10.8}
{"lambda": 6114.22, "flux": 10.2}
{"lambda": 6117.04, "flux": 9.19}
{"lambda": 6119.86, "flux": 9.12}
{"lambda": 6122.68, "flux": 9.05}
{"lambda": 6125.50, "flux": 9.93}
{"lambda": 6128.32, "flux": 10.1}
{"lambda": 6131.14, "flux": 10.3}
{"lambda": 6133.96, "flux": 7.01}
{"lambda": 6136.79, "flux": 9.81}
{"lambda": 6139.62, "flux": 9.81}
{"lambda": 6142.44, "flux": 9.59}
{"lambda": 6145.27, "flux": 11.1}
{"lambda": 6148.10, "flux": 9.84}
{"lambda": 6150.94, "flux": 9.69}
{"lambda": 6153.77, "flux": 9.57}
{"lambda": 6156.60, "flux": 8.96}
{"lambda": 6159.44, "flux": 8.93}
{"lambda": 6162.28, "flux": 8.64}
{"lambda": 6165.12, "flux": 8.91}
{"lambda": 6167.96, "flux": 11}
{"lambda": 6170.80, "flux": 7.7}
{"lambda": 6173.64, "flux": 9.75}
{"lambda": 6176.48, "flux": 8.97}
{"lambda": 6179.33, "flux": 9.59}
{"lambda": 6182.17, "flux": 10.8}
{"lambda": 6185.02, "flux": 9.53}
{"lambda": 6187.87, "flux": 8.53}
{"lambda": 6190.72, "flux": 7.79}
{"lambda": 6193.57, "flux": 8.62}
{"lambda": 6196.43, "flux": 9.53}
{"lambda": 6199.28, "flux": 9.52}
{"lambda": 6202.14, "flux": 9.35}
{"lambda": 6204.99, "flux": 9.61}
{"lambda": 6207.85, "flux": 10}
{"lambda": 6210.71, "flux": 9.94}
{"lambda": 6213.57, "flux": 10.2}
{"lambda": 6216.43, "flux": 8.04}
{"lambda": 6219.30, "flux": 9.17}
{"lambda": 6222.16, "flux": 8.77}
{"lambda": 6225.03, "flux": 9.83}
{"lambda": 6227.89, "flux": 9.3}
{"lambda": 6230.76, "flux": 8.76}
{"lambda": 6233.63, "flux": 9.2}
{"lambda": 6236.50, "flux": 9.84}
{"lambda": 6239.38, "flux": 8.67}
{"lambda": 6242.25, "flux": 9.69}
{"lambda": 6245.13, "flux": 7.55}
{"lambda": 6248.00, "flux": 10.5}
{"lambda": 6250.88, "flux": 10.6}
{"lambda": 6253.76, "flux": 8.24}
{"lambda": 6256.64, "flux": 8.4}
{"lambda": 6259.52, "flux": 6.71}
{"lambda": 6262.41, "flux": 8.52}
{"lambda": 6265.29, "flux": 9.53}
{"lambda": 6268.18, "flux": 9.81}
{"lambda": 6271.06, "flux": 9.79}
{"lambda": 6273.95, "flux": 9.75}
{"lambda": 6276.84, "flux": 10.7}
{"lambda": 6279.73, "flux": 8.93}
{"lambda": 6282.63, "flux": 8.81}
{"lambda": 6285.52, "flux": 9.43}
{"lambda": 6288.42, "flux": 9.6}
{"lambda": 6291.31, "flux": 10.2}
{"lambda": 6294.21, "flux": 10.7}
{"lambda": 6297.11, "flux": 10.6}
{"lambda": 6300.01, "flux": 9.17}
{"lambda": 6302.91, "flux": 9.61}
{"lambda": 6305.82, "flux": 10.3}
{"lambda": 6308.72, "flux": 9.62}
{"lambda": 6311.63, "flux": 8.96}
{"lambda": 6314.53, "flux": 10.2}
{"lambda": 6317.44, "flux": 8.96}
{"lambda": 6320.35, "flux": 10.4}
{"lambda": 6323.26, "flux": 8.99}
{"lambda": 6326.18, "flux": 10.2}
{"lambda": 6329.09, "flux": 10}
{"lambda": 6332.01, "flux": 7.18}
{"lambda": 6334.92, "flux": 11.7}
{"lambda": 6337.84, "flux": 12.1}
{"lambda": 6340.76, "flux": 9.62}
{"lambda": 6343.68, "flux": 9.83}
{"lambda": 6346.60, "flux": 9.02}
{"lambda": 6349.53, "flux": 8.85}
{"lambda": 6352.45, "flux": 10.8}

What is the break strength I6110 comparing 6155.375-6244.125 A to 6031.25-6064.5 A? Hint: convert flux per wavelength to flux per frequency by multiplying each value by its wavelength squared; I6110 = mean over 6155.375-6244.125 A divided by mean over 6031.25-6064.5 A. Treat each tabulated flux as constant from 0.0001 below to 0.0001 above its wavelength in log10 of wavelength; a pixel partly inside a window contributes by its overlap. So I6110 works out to 1.1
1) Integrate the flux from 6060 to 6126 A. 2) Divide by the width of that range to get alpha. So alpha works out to 9.89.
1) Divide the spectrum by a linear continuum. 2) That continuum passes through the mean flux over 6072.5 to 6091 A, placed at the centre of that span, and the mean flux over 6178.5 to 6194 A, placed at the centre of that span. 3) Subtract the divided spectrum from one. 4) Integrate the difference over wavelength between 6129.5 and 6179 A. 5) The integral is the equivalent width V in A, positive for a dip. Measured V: -0.5 A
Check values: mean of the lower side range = 9.64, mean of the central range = 9.39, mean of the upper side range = 9.16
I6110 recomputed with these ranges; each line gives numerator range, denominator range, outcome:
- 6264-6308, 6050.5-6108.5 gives 1.05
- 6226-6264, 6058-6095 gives 0.94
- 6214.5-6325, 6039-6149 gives 1.01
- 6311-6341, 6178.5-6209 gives 1.10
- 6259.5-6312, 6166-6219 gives 1.06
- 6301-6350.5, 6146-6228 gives 1.09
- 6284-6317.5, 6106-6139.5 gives 1.09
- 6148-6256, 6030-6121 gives 1.00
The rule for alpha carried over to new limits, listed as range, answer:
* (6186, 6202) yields 8.86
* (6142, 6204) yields 9.36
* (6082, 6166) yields 9.61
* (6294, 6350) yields 9.8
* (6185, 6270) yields 9.12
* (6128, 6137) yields 9.14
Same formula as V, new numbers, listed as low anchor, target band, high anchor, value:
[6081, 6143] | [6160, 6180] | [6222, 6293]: 0.62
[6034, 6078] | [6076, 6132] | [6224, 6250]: -1.22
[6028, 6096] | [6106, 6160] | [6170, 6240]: -0.85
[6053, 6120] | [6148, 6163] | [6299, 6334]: 0.87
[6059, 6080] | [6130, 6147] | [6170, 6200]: 0.03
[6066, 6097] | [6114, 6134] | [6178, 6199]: 0.36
